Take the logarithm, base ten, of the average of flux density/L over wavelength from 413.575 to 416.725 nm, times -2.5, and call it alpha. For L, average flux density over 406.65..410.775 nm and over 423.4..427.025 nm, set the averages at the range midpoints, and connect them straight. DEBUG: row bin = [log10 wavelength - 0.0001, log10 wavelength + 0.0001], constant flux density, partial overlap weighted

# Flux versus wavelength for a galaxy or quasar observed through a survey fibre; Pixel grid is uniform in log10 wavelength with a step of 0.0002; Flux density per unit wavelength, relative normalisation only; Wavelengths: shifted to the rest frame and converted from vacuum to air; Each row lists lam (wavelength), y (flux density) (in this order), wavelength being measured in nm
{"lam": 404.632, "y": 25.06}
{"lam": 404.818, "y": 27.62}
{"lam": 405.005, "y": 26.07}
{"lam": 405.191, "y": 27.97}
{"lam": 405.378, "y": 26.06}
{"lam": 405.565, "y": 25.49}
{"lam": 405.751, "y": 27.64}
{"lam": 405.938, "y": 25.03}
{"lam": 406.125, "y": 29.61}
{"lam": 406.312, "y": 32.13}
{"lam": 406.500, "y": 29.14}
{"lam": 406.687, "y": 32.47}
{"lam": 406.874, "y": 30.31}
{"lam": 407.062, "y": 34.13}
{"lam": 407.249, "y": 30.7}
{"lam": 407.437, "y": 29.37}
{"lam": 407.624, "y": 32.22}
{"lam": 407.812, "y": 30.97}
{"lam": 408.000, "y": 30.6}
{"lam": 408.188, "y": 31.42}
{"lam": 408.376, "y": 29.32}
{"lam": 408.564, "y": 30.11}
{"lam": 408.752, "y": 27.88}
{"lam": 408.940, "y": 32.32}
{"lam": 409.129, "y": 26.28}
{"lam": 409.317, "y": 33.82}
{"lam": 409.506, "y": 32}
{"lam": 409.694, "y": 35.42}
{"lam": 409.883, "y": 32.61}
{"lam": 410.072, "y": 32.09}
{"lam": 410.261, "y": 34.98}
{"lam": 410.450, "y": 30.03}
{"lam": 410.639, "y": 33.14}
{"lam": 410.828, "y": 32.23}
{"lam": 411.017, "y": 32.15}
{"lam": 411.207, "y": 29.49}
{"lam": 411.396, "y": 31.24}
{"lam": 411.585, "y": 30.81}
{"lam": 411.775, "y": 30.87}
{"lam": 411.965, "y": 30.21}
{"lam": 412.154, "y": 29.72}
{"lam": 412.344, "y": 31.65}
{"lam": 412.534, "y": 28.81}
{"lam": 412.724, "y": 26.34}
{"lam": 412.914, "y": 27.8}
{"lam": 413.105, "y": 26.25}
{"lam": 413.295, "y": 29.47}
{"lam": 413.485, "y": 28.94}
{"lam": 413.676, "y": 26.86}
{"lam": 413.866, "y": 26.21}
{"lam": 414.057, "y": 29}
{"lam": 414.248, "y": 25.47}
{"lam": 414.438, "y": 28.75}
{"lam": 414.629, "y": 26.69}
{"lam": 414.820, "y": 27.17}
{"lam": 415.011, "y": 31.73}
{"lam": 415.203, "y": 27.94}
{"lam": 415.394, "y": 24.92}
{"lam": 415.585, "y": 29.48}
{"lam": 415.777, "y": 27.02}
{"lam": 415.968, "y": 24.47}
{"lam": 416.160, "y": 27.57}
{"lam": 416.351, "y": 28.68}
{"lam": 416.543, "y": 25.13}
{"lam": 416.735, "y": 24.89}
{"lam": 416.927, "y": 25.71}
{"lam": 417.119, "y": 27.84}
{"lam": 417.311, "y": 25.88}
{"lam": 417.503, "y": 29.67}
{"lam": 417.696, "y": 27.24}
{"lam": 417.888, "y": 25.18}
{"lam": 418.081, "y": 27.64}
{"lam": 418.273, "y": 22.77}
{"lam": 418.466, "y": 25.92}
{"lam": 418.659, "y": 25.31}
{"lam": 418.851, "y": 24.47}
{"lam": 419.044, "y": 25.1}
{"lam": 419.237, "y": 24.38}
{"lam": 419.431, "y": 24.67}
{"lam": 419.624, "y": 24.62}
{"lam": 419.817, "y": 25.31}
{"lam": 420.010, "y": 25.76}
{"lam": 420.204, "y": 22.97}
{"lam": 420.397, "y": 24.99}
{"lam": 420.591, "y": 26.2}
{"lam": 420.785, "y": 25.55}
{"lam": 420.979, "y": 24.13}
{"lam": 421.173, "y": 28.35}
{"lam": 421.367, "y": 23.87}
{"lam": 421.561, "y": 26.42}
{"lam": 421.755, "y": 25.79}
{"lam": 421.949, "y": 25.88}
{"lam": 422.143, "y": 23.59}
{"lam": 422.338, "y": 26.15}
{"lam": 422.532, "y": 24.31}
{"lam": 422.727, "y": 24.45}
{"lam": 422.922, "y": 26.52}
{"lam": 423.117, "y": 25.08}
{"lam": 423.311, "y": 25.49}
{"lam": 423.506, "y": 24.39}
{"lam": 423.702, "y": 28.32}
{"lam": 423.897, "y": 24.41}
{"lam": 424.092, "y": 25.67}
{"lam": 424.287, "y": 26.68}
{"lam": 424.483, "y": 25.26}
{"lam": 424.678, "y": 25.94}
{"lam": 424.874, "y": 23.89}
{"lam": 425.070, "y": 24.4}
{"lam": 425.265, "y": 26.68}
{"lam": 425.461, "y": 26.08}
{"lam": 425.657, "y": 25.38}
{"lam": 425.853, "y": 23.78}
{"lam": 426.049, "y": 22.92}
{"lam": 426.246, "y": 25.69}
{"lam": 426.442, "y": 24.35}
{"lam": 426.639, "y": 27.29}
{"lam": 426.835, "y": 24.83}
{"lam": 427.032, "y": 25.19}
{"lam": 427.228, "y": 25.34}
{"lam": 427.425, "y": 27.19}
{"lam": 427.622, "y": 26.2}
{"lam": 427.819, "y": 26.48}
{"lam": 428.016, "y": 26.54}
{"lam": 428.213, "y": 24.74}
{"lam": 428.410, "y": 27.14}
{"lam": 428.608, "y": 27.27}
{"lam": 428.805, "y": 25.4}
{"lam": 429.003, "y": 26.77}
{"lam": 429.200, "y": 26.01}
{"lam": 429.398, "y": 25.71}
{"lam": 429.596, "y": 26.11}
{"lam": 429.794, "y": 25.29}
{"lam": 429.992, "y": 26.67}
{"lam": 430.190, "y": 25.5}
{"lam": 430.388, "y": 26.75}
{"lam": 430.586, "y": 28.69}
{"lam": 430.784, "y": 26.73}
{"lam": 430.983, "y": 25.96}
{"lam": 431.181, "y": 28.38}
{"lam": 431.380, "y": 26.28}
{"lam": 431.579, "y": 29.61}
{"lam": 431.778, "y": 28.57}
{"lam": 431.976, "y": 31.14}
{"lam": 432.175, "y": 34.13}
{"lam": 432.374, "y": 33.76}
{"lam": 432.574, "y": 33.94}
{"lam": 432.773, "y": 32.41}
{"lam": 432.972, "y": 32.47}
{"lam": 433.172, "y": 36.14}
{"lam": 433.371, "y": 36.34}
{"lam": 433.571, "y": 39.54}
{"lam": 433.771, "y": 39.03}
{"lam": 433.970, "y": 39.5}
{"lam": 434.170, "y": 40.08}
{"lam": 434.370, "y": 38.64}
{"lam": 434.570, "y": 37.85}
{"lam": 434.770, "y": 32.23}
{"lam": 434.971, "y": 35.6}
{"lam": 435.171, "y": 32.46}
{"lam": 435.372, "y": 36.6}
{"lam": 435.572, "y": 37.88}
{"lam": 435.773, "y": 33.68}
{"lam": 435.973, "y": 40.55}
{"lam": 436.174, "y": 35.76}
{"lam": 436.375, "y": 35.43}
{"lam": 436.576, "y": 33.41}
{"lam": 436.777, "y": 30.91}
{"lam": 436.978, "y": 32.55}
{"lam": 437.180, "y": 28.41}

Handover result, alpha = 0.07 mag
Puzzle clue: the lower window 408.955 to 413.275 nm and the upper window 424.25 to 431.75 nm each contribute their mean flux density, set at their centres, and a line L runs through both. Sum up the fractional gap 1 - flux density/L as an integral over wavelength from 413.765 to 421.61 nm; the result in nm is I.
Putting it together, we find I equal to 0.74 nm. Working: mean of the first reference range 30.8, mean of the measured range 26.2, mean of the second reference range 26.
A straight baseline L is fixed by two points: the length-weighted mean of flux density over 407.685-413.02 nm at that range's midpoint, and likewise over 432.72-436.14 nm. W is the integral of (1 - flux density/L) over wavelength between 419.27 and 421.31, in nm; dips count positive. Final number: 0.49 nm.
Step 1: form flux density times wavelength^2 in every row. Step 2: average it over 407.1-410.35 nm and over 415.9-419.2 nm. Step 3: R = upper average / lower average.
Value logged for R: 0.87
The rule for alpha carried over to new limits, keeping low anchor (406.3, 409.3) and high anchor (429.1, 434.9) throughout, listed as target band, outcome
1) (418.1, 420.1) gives 0.24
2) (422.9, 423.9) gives 0.21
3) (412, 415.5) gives 0.10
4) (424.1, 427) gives 0.23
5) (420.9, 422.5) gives 0.22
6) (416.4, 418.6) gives 0.18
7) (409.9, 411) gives -0.06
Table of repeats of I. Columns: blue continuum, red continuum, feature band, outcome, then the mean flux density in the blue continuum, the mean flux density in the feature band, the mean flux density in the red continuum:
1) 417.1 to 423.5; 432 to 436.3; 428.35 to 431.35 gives 0.57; 25.5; 26.5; 36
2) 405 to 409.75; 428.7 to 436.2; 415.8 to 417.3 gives 0.21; 30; 26.3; 32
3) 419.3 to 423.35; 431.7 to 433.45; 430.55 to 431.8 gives 0.18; 25.2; 27.6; 33.2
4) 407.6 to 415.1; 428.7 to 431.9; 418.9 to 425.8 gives 0.70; 30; 25.3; 26.8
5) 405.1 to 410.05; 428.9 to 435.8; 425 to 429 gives 0.74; 30.2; 25.7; 31.9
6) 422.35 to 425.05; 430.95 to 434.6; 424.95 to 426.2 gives 0.10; 25.4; 24.9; 34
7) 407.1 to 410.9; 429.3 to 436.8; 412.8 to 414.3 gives 0.19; 31.4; 27.5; 32.7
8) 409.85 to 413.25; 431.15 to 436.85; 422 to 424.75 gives 0.61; 30.5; 25.5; 34.7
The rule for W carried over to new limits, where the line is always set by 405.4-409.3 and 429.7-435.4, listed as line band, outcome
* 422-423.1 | 0.222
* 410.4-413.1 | 0.011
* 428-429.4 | 0.254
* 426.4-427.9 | 0.280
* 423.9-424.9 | 0.192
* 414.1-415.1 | 0.085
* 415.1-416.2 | 0.136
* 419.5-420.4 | 0.186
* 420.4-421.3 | 0.154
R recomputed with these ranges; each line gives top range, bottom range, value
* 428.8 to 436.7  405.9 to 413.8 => 1.18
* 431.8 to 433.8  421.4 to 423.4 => 1.43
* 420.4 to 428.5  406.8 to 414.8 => 0.90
